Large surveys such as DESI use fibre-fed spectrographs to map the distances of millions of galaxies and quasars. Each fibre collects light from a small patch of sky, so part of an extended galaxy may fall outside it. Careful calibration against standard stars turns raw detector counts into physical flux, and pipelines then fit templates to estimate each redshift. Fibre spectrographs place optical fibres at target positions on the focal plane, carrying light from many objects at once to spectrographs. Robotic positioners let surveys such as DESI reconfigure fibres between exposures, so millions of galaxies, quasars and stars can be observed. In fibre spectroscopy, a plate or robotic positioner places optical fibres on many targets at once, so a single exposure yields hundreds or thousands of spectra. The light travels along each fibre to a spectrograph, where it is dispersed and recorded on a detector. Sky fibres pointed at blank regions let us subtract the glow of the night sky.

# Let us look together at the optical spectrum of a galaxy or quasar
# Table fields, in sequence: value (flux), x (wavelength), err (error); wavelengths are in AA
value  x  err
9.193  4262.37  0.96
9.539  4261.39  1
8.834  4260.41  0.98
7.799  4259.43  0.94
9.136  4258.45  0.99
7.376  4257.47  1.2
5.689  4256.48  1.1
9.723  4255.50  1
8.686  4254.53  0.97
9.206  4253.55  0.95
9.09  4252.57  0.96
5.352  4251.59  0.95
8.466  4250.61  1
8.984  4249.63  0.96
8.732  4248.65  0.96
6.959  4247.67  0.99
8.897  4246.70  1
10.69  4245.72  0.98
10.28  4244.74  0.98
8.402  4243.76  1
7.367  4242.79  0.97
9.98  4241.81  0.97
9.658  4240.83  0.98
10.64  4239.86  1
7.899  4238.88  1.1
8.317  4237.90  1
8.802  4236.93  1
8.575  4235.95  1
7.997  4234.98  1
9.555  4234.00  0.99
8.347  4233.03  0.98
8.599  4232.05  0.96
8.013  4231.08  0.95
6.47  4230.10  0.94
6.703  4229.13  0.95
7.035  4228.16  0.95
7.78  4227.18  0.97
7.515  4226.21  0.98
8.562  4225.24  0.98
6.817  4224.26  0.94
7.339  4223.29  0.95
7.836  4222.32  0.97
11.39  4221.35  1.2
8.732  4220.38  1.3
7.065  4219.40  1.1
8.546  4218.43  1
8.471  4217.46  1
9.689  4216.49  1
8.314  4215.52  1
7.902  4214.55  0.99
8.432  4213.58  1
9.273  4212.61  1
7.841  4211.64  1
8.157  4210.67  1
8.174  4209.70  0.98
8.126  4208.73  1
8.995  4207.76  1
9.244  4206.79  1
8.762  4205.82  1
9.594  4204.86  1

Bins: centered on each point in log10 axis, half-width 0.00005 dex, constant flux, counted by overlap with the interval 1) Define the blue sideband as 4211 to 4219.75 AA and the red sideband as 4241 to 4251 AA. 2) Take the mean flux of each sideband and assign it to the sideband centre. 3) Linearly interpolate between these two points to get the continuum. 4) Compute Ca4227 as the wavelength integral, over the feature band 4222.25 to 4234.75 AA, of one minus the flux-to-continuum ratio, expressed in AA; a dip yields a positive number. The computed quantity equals 1.3 AA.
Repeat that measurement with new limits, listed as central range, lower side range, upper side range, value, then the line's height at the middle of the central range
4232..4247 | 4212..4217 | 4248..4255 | -1.0 AA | 8.44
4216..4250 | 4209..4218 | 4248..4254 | -0.5 AA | 8.36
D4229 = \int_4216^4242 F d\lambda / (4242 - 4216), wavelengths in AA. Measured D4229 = 8.36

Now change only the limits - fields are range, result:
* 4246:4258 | 8.14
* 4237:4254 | 8.76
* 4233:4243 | 8.89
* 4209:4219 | 8.46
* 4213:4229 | 8.19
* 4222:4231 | 7.36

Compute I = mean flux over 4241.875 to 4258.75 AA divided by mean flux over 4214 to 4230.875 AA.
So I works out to 1.1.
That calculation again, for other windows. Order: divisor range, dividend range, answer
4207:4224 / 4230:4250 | 1.03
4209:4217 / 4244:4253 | 1.01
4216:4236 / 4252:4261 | 1.03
